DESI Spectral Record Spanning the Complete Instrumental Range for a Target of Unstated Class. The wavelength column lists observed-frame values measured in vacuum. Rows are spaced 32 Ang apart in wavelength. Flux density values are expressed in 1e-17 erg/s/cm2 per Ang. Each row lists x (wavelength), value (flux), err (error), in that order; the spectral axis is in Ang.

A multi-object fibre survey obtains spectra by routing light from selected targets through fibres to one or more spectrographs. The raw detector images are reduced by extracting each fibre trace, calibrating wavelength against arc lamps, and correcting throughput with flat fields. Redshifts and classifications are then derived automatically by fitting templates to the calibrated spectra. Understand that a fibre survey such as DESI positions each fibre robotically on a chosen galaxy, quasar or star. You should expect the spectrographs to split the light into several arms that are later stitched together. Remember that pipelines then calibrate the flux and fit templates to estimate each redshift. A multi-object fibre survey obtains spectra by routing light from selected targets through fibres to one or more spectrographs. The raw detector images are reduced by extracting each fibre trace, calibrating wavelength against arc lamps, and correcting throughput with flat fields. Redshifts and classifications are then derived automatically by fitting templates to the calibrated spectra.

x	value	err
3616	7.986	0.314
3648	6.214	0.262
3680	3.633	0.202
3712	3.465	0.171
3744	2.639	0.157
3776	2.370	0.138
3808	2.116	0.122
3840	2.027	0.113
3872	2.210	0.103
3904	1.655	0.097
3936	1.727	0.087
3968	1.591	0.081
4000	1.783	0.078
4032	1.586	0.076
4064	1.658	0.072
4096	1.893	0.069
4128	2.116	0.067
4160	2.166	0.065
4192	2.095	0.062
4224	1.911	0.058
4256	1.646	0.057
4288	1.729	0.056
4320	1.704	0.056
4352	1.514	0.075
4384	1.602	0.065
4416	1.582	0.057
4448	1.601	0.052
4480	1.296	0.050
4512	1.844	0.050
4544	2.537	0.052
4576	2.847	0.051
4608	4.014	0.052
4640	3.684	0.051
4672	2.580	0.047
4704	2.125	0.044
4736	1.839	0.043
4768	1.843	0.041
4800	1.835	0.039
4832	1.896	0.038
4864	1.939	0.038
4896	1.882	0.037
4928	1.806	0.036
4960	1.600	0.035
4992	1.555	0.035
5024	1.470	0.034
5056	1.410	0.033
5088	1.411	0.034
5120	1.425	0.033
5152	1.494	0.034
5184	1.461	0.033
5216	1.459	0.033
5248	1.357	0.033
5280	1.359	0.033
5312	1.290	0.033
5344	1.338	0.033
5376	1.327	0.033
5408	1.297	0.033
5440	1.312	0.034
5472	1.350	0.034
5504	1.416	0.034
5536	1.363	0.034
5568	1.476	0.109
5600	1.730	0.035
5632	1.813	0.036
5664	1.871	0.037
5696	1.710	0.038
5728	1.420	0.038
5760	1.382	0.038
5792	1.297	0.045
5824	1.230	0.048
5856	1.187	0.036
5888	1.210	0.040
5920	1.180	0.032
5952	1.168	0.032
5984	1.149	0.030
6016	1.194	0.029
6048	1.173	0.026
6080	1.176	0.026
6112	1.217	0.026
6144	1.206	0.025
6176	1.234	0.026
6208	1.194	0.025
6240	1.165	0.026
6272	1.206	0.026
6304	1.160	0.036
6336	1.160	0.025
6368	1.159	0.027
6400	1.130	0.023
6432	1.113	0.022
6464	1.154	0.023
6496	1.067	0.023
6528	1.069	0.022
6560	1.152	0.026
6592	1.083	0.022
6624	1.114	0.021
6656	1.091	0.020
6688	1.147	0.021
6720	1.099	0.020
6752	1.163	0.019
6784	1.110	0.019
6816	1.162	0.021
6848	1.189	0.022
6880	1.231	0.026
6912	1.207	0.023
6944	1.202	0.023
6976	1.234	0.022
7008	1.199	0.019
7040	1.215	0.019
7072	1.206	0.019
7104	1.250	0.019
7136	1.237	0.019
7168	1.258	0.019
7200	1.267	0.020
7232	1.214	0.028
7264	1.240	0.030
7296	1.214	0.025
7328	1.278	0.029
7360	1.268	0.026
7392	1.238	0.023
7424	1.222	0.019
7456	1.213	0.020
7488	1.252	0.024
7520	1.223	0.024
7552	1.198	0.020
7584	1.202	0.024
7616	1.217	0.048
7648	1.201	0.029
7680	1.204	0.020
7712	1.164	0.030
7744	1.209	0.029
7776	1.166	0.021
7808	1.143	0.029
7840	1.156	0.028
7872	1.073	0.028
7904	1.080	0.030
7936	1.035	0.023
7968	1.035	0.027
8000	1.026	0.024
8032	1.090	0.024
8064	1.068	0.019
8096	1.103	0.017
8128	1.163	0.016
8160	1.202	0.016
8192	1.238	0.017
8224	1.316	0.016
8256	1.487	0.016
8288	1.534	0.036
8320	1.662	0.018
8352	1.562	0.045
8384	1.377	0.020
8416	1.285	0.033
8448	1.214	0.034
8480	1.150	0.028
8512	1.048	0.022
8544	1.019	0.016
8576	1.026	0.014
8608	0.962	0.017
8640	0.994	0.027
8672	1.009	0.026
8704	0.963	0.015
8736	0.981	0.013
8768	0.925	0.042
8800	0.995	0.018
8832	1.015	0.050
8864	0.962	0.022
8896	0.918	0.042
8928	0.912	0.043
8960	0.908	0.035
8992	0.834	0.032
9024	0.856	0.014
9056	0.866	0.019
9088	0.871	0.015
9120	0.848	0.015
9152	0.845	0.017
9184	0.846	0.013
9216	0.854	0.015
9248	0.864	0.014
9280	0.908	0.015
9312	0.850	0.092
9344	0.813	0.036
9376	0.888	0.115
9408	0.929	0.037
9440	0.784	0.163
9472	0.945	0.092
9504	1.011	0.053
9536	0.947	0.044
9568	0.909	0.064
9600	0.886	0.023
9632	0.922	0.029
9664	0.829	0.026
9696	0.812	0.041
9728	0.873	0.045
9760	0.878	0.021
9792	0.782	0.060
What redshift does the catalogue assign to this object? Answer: 1.979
